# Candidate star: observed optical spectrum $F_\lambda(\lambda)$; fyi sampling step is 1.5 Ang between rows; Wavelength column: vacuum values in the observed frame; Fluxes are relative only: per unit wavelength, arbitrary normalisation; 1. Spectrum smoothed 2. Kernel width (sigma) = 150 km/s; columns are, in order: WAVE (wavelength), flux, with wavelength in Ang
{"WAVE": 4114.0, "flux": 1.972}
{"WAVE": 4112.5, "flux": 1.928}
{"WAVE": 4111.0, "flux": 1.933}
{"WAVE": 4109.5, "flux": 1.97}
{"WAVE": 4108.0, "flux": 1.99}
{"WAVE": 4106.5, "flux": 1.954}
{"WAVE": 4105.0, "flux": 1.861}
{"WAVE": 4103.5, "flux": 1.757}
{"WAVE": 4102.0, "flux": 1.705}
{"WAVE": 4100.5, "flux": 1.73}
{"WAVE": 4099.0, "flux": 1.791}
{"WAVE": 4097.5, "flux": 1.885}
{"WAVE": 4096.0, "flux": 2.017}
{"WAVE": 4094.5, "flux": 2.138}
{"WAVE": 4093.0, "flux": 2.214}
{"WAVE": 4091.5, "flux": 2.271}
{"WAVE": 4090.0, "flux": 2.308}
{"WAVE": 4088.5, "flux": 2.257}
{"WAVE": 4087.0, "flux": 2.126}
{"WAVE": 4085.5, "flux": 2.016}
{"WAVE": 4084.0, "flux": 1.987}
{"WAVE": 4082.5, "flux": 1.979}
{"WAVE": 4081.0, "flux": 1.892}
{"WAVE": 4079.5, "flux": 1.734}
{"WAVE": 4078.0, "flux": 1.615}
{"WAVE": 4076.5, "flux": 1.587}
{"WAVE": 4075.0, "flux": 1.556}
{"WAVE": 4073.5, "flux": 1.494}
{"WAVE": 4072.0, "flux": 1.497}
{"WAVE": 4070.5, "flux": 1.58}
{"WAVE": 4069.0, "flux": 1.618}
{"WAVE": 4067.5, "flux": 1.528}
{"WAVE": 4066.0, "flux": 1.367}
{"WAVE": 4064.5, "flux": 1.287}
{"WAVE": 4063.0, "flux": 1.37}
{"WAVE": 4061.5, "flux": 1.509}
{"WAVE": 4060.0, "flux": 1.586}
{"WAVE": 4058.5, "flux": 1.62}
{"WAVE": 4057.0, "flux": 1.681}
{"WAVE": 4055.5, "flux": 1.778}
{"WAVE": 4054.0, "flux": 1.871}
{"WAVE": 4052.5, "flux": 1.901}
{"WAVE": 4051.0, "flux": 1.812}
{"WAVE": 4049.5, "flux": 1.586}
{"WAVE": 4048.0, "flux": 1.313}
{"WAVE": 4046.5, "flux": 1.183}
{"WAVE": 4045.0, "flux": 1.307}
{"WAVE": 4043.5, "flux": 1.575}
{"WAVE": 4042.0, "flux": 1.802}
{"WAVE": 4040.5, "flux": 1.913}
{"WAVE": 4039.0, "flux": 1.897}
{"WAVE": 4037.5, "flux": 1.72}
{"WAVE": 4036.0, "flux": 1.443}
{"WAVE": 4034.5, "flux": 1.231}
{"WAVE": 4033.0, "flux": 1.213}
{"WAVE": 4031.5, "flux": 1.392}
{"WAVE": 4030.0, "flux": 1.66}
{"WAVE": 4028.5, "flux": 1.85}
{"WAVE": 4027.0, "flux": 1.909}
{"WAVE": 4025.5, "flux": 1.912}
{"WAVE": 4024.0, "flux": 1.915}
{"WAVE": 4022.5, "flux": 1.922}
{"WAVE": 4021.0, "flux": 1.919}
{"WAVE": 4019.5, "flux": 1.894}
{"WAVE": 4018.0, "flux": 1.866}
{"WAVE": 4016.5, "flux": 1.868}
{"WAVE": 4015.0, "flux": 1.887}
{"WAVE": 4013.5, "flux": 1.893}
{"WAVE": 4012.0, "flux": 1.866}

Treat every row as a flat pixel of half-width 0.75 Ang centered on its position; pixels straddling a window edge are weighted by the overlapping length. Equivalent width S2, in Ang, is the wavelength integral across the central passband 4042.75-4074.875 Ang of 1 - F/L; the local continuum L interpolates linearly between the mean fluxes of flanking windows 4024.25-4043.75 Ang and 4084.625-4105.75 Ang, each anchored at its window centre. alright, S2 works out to 4.5 Ang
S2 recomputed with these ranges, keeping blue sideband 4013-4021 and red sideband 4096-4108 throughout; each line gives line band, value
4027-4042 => 2.1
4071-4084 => 1.2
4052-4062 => 0.8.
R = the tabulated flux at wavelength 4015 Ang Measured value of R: 1.887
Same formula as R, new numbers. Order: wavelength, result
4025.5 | 1.912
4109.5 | 1.97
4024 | 1.915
